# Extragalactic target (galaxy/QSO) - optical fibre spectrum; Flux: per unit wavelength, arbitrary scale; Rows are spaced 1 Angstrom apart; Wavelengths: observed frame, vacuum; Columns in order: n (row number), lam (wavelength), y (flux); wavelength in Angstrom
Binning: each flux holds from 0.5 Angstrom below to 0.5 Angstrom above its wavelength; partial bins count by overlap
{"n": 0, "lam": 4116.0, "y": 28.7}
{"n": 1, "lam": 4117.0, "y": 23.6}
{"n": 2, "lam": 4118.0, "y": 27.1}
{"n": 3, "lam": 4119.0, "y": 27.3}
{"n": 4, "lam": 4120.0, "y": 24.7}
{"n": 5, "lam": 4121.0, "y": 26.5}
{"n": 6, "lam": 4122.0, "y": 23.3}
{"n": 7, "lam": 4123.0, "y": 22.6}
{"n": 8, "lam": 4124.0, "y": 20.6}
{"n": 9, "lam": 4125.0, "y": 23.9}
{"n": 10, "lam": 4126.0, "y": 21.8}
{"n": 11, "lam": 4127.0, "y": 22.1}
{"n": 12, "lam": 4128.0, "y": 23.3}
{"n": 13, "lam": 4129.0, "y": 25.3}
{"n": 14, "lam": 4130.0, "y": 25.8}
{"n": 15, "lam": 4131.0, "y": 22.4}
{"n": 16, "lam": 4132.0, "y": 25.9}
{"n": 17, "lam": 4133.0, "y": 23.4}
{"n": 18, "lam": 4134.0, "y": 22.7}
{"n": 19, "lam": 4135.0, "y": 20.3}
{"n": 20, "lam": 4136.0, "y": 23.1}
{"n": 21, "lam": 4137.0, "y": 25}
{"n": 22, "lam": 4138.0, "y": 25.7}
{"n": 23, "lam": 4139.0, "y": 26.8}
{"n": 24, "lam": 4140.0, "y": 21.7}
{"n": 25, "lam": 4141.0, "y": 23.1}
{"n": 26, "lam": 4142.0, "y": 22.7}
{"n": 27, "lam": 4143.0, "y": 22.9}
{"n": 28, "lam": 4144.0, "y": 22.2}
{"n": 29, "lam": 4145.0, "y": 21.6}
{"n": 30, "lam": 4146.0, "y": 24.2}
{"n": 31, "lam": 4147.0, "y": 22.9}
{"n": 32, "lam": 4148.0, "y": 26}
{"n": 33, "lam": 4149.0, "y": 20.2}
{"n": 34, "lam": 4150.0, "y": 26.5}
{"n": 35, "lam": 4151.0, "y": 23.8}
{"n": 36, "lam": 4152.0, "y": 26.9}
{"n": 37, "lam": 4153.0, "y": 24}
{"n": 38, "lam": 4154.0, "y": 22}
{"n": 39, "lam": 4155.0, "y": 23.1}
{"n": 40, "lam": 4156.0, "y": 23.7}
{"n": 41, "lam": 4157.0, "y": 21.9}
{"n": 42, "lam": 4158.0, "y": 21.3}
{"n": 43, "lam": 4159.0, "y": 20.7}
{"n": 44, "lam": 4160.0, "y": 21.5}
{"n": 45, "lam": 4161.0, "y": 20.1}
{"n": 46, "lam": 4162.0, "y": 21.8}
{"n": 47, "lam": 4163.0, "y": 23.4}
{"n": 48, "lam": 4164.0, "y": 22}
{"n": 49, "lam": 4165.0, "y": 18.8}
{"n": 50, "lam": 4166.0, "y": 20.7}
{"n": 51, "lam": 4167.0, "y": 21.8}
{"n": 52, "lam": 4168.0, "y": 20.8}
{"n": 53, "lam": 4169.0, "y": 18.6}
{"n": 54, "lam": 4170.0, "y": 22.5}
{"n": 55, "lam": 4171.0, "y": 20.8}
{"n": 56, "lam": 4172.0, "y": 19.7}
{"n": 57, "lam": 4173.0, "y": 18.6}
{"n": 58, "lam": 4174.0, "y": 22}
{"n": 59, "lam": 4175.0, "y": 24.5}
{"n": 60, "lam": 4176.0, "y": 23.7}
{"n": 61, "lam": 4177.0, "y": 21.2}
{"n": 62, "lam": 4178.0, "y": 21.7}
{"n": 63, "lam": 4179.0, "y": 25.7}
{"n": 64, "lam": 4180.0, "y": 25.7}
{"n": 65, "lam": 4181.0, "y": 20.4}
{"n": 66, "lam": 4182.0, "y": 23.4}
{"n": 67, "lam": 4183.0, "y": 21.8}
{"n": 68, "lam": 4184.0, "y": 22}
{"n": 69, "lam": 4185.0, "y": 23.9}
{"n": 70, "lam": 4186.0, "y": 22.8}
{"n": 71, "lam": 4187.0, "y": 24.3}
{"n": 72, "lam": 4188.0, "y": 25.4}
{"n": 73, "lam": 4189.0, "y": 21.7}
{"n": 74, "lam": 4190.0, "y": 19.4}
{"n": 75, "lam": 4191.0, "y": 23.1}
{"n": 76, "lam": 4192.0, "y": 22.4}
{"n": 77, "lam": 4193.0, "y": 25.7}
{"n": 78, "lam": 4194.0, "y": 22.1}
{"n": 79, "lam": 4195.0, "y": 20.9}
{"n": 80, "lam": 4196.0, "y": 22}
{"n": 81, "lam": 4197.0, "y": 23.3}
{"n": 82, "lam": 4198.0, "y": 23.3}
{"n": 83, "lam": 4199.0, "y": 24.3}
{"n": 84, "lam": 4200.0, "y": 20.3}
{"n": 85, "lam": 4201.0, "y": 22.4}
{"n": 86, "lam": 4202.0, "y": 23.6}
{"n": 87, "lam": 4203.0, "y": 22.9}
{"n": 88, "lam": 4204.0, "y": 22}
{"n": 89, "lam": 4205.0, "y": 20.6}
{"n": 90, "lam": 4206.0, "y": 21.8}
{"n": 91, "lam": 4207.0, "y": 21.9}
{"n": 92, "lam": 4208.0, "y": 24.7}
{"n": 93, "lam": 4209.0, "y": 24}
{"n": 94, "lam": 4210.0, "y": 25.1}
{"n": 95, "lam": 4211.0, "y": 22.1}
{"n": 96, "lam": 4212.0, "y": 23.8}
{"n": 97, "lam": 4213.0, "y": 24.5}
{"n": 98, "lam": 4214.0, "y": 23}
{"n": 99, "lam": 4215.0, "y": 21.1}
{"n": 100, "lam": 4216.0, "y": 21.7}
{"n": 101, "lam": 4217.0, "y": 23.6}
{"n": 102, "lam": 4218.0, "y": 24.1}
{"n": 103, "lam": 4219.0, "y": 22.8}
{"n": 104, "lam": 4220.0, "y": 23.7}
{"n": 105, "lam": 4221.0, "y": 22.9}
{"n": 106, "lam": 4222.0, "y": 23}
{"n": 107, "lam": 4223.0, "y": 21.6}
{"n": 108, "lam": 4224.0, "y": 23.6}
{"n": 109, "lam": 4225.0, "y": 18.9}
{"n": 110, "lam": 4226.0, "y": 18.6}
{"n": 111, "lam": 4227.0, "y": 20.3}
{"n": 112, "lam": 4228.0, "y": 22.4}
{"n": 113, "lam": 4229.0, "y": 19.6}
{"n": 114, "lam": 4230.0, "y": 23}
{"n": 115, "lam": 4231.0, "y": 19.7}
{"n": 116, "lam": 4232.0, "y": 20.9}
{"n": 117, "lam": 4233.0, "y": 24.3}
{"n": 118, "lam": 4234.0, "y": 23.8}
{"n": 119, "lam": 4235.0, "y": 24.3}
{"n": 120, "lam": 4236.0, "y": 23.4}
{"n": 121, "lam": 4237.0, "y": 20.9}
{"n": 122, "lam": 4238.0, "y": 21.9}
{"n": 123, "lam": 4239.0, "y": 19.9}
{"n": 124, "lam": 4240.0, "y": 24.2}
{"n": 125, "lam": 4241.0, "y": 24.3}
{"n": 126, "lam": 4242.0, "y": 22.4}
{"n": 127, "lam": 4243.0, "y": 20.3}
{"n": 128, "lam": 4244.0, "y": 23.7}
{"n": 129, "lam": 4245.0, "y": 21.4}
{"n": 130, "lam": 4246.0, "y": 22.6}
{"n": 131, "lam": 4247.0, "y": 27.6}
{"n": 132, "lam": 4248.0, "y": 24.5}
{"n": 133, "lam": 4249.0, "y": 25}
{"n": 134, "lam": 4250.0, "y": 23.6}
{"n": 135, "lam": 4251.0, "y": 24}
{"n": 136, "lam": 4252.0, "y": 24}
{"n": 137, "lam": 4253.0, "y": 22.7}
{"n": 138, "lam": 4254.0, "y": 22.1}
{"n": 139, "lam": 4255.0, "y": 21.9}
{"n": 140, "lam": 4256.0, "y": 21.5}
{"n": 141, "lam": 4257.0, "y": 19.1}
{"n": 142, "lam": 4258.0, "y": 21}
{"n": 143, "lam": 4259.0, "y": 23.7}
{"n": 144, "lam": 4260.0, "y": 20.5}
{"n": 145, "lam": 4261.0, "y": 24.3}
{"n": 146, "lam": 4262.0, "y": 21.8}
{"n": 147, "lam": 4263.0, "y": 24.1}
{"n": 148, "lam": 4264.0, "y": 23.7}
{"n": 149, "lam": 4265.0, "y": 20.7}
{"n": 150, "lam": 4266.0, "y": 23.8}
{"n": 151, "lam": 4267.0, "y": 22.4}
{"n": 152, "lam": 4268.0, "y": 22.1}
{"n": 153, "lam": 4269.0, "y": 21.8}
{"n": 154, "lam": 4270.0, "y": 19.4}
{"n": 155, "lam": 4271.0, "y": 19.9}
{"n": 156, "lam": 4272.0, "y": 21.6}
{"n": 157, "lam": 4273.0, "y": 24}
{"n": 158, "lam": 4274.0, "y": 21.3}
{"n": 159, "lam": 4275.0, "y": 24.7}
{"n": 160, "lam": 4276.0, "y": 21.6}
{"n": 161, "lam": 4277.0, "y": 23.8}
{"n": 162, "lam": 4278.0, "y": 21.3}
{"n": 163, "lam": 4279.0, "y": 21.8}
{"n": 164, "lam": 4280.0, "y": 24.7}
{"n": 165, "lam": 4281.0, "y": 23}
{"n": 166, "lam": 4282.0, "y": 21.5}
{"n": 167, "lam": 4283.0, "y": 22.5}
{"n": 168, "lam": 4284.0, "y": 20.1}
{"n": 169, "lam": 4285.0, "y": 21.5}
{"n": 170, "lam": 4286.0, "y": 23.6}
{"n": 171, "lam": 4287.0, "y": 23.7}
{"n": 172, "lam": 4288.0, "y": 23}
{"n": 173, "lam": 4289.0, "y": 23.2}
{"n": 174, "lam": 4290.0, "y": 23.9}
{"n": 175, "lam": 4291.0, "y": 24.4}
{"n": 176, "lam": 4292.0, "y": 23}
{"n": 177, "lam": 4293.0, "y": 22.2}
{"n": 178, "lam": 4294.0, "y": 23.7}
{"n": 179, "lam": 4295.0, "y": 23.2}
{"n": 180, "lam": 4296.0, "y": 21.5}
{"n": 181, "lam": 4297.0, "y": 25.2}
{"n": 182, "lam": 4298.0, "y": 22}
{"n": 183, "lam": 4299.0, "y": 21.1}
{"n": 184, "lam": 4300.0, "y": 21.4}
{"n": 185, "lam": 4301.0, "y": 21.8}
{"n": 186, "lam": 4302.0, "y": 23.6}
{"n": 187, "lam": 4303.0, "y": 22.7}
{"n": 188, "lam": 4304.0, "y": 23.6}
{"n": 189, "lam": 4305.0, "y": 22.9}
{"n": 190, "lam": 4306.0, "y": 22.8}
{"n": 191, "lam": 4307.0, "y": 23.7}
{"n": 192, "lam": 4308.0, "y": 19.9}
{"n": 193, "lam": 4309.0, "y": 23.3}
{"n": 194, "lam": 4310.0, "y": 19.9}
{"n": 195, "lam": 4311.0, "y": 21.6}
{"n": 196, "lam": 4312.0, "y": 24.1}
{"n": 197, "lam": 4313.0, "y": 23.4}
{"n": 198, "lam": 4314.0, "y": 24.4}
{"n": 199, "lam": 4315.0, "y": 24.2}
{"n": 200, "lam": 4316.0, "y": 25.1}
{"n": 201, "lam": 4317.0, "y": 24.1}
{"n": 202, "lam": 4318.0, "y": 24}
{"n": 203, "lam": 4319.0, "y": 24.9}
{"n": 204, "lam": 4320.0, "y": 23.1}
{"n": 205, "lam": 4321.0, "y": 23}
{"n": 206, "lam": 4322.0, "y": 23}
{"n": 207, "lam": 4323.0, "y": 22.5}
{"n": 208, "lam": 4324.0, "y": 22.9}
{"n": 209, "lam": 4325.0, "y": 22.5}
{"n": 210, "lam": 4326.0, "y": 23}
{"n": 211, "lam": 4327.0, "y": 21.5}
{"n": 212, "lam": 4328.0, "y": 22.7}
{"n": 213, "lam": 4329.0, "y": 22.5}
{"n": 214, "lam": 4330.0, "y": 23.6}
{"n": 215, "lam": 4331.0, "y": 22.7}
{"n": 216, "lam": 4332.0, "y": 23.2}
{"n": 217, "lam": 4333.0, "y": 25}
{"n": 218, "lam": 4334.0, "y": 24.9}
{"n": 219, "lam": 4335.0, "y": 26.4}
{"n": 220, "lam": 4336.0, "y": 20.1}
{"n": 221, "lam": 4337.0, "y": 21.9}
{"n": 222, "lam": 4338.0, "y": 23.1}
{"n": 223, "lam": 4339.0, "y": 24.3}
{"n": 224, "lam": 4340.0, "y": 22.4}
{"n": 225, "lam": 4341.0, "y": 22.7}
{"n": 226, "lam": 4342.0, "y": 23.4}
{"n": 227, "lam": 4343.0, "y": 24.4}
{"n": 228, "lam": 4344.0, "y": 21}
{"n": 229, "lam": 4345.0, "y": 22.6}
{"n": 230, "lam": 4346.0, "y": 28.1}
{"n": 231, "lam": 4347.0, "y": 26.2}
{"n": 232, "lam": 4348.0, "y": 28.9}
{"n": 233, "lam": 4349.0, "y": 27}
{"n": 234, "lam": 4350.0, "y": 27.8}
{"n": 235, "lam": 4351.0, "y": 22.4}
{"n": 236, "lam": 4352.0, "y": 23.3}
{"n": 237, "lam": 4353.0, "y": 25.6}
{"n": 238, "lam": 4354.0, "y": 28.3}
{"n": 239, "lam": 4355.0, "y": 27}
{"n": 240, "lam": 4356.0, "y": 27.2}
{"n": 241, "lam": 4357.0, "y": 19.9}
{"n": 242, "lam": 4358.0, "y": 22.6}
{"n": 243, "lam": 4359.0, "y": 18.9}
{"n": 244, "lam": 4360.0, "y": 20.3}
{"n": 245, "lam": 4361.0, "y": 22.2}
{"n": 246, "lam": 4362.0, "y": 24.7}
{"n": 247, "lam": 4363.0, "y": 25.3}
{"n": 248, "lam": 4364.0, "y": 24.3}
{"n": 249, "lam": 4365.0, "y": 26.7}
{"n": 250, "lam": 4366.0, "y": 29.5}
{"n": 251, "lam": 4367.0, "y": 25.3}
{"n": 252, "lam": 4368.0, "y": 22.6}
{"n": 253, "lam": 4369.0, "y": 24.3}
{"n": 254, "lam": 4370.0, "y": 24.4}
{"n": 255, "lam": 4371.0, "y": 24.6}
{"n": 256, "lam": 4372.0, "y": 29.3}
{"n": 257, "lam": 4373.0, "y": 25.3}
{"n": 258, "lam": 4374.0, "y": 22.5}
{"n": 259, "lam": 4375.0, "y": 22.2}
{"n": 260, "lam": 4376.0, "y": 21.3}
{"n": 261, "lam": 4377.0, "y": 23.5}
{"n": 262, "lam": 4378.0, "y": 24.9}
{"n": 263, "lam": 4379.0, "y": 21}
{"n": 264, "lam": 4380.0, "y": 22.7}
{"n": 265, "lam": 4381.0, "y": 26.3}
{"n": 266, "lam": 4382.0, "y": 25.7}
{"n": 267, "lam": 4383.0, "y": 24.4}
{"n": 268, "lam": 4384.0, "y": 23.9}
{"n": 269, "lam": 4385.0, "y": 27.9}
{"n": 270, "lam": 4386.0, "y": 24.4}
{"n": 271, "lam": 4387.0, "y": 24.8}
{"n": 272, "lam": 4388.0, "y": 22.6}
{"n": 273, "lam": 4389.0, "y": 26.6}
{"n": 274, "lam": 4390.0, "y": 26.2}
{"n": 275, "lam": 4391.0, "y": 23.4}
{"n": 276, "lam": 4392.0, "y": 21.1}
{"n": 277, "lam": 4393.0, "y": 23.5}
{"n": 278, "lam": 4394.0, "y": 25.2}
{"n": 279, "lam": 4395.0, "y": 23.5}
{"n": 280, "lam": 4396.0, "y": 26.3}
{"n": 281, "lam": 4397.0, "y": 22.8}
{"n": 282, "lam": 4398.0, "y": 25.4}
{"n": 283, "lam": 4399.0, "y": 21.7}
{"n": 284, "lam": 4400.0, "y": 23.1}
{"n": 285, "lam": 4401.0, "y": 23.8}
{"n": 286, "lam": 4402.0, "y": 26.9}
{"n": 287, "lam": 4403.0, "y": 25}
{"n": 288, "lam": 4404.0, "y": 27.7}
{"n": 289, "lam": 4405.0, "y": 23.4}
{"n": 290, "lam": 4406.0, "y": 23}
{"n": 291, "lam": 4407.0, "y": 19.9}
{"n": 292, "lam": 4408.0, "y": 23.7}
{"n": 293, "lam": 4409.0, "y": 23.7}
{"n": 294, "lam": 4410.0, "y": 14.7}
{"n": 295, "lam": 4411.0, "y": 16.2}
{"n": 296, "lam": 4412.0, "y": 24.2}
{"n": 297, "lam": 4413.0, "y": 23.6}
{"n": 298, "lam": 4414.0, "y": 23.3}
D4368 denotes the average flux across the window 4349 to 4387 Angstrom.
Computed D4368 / 24.4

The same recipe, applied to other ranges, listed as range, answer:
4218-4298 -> 22.5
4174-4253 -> 22.8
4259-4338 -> 22.8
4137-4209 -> 22.6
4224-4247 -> 22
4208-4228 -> 22.6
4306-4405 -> 24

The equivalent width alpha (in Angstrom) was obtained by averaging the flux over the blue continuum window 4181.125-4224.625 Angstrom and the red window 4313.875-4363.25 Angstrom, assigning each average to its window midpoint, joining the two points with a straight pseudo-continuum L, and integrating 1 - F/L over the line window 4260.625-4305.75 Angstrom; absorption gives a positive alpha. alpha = 1.5 Angstrom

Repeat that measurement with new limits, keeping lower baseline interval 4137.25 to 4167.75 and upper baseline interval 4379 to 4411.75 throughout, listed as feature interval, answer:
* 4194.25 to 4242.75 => 1.29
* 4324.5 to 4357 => -0.94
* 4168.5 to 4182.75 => 0.53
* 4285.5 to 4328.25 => 0.66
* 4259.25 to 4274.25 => 0.70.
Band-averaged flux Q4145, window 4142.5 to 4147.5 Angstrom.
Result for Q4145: 22.8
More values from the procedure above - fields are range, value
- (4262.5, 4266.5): 23.1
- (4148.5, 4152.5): 24.4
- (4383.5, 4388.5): 24.7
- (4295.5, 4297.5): 23.4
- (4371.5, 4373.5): 27.3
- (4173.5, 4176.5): 23.4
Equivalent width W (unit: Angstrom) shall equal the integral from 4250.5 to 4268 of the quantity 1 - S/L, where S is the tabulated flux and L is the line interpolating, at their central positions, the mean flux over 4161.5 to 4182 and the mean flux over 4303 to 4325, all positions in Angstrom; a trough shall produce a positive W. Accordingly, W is 0.1 Angstrom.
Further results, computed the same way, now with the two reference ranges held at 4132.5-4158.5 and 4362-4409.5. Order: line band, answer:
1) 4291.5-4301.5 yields 0.62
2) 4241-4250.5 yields 0.12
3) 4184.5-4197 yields 0.39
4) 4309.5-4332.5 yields 0.94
